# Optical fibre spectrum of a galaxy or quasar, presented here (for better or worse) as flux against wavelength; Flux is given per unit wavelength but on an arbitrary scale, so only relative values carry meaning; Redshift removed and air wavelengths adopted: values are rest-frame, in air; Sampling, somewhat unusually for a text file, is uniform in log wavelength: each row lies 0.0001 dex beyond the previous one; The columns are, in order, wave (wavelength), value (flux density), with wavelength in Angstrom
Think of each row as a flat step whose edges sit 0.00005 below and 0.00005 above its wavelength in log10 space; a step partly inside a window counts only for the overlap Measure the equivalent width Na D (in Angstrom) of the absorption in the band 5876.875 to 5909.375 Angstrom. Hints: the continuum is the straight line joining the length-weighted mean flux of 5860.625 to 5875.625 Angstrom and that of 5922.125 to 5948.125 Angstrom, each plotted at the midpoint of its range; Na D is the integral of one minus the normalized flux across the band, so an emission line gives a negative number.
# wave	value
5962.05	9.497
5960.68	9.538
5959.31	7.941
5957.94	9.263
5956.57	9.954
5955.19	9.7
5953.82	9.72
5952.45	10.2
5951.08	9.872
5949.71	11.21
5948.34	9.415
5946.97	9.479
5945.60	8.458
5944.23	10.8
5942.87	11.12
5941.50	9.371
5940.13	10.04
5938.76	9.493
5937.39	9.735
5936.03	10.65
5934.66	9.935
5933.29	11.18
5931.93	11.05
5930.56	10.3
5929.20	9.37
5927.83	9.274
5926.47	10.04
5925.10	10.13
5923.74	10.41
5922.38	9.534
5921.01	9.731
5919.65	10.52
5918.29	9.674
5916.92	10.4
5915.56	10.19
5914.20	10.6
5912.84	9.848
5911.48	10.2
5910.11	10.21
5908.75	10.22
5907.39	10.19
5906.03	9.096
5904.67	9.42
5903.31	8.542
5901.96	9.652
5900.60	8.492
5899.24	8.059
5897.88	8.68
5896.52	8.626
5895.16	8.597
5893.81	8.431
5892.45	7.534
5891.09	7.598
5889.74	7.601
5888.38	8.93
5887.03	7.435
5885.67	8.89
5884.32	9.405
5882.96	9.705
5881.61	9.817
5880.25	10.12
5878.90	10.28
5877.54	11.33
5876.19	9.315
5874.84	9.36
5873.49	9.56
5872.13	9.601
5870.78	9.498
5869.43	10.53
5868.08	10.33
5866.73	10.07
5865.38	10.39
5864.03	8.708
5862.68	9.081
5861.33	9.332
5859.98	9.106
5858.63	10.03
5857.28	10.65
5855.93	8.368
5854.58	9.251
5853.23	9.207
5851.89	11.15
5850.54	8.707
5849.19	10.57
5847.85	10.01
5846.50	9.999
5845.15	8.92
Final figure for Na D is 2.6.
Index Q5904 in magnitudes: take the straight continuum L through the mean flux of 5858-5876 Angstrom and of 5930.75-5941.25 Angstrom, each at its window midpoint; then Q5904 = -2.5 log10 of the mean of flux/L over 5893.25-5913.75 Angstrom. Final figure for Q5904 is 0.08 mag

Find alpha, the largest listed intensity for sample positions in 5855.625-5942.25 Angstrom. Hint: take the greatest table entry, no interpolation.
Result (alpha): 11.33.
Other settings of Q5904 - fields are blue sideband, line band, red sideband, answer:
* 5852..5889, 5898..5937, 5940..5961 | -0.02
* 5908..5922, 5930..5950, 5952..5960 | -0.05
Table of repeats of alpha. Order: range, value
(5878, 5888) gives 10.28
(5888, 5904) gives 9.652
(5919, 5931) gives 10.52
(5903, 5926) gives 10.6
